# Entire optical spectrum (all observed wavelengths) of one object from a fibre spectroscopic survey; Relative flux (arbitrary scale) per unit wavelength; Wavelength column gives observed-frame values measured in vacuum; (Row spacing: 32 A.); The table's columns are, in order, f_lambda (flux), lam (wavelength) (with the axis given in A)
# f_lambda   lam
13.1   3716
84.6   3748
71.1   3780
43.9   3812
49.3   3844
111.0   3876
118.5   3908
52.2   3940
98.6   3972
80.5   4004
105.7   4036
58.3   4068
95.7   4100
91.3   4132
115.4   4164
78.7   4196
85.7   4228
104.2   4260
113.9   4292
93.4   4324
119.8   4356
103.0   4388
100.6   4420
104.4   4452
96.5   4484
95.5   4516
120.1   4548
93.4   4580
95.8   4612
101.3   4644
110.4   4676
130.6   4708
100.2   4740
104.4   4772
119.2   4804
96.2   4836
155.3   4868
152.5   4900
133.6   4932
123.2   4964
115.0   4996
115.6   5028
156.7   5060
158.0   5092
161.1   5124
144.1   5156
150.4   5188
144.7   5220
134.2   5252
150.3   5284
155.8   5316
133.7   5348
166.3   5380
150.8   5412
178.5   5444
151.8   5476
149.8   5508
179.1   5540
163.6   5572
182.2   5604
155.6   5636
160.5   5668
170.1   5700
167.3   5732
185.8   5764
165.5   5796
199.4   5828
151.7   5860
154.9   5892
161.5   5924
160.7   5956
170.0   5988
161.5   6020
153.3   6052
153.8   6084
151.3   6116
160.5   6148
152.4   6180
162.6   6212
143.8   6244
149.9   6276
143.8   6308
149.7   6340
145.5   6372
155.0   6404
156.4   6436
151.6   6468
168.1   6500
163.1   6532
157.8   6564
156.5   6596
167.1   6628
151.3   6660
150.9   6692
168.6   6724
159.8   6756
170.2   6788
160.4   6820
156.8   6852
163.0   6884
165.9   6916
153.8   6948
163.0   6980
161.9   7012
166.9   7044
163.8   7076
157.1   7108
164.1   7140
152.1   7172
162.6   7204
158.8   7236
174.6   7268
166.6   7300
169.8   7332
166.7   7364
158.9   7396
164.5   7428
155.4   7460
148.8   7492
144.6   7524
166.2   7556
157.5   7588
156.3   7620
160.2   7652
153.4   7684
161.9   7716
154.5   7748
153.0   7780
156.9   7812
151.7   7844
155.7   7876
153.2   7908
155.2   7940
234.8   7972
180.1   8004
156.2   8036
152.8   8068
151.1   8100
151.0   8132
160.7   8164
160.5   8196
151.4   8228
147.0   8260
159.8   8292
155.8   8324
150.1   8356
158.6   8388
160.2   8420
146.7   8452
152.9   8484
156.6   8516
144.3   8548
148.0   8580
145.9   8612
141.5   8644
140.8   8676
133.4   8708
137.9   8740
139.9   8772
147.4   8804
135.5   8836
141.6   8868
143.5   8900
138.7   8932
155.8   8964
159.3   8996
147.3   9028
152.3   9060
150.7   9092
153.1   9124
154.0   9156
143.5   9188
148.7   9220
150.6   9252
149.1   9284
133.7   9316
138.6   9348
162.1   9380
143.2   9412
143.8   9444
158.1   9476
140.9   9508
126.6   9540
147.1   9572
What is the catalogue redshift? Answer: 0.216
